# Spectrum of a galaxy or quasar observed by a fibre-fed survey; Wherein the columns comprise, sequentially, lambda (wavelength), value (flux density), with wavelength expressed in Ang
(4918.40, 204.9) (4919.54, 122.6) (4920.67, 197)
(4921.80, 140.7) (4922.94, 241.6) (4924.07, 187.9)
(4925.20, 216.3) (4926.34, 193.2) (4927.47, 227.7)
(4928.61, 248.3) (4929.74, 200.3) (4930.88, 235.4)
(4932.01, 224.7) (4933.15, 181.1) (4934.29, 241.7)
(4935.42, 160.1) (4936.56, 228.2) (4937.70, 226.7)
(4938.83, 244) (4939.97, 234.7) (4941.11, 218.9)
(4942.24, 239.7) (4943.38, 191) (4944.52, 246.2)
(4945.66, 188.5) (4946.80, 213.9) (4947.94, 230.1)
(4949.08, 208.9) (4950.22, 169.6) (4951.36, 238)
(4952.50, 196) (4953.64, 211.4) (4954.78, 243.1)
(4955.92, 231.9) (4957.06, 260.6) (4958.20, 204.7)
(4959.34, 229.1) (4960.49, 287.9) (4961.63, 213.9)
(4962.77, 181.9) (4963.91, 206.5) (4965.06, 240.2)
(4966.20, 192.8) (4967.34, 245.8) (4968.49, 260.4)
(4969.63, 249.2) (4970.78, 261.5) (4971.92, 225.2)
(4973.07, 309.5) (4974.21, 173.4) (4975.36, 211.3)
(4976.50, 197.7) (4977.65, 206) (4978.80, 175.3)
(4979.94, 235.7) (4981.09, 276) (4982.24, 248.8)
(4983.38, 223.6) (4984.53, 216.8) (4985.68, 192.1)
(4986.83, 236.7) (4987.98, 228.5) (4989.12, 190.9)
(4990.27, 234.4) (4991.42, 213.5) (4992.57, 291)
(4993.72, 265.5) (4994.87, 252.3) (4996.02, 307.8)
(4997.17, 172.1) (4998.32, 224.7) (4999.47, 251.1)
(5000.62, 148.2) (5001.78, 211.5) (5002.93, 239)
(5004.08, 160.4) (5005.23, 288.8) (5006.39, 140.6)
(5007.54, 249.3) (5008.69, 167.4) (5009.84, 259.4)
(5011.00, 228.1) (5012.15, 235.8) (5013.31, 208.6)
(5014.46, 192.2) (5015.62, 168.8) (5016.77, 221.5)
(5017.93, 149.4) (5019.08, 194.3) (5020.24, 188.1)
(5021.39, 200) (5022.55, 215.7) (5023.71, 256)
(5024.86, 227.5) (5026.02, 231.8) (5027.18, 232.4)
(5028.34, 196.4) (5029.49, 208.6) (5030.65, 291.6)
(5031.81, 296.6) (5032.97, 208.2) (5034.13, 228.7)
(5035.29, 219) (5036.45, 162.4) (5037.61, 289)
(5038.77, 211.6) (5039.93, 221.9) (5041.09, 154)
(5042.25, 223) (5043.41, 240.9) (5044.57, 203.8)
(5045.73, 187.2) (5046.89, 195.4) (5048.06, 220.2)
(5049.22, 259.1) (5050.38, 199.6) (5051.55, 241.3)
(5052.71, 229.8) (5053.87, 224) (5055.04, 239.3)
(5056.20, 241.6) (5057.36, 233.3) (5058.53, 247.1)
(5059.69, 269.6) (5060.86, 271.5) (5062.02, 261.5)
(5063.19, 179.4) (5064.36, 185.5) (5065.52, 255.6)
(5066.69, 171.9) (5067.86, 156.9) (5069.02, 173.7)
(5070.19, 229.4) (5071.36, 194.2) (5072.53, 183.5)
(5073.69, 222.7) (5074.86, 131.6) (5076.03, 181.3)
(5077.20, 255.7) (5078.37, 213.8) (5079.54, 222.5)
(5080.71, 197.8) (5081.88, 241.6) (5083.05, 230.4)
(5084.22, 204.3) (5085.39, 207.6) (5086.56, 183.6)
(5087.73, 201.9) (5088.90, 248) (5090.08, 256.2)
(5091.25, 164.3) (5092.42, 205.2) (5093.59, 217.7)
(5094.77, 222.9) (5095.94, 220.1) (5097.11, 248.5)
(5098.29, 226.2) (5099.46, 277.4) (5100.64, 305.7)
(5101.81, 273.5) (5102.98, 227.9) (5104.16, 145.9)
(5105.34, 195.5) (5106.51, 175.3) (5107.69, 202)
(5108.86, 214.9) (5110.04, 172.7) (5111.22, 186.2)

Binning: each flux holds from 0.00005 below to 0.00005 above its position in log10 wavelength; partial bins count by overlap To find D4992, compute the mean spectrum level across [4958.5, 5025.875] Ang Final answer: 222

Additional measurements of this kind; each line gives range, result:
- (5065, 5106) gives 214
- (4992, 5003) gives 236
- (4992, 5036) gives 222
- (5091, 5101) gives 233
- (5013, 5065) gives 221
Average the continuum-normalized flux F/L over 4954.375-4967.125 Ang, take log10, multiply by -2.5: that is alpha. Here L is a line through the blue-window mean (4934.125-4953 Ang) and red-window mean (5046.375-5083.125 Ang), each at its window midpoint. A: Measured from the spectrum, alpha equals -0.054 mag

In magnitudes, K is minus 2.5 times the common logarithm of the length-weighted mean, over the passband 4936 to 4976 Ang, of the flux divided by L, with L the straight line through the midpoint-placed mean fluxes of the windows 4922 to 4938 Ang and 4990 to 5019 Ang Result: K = -0.054 mag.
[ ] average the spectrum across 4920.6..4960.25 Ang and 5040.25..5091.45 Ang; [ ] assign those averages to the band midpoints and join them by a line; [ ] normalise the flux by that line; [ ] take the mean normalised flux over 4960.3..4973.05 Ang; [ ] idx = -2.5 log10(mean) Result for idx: -0.09 mag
